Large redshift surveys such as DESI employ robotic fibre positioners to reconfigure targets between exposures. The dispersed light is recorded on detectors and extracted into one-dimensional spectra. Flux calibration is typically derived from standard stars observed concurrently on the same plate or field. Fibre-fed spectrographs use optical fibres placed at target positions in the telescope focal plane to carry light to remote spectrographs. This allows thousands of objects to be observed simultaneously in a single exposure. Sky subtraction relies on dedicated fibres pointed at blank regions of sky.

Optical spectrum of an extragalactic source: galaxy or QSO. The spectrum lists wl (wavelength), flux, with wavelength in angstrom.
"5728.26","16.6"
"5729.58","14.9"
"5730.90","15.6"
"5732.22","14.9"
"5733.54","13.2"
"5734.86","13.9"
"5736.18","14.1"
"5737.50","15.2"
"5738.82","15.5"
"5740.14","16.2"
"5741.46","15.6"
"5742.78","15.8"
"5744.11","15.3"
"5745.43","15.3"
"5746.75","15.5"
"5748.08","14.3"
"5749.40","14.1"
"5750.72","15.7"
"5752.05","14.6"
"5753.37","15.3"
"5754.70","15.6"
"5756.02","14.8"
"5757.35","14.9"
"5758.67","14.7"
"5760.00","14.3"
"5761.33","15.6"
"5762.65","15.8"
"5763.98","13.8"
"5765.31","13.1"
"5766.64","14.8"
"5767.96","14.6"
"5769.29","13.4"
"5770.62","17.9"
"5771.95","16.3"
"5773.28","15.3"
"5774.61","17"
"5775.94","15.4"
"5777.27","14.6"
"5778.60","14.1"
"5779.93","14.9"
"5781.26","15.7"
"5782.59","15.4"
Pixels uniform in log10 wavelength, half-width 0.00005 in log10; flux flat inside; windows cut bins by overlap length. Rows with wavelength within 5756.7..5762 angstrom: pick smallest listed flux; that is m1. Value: 14.3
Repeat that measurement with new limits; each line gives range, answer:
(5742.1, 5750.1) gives 14.1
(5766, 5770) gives 13.4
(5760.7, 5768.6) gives 13.1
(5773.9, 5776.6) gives 15.4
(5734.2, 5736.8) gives 13.9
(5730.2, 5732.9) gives 14.9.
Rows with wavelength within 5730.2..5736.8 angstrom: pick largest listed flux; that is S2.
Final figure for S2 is 15.6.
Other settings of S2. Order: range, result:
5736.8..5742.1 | 16.2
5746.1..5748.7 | 15.5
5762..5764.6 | 15.8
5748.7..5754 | 15.7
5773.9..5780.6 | 17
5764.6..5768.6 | 14.8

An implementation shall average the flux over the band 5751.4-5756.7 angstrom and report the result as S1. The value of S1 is 15.1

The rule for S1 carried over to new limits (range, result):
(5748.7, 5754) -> 14.9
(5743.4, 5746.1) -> 15.3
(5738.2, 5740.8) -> 15.9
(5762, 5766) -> 14.2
